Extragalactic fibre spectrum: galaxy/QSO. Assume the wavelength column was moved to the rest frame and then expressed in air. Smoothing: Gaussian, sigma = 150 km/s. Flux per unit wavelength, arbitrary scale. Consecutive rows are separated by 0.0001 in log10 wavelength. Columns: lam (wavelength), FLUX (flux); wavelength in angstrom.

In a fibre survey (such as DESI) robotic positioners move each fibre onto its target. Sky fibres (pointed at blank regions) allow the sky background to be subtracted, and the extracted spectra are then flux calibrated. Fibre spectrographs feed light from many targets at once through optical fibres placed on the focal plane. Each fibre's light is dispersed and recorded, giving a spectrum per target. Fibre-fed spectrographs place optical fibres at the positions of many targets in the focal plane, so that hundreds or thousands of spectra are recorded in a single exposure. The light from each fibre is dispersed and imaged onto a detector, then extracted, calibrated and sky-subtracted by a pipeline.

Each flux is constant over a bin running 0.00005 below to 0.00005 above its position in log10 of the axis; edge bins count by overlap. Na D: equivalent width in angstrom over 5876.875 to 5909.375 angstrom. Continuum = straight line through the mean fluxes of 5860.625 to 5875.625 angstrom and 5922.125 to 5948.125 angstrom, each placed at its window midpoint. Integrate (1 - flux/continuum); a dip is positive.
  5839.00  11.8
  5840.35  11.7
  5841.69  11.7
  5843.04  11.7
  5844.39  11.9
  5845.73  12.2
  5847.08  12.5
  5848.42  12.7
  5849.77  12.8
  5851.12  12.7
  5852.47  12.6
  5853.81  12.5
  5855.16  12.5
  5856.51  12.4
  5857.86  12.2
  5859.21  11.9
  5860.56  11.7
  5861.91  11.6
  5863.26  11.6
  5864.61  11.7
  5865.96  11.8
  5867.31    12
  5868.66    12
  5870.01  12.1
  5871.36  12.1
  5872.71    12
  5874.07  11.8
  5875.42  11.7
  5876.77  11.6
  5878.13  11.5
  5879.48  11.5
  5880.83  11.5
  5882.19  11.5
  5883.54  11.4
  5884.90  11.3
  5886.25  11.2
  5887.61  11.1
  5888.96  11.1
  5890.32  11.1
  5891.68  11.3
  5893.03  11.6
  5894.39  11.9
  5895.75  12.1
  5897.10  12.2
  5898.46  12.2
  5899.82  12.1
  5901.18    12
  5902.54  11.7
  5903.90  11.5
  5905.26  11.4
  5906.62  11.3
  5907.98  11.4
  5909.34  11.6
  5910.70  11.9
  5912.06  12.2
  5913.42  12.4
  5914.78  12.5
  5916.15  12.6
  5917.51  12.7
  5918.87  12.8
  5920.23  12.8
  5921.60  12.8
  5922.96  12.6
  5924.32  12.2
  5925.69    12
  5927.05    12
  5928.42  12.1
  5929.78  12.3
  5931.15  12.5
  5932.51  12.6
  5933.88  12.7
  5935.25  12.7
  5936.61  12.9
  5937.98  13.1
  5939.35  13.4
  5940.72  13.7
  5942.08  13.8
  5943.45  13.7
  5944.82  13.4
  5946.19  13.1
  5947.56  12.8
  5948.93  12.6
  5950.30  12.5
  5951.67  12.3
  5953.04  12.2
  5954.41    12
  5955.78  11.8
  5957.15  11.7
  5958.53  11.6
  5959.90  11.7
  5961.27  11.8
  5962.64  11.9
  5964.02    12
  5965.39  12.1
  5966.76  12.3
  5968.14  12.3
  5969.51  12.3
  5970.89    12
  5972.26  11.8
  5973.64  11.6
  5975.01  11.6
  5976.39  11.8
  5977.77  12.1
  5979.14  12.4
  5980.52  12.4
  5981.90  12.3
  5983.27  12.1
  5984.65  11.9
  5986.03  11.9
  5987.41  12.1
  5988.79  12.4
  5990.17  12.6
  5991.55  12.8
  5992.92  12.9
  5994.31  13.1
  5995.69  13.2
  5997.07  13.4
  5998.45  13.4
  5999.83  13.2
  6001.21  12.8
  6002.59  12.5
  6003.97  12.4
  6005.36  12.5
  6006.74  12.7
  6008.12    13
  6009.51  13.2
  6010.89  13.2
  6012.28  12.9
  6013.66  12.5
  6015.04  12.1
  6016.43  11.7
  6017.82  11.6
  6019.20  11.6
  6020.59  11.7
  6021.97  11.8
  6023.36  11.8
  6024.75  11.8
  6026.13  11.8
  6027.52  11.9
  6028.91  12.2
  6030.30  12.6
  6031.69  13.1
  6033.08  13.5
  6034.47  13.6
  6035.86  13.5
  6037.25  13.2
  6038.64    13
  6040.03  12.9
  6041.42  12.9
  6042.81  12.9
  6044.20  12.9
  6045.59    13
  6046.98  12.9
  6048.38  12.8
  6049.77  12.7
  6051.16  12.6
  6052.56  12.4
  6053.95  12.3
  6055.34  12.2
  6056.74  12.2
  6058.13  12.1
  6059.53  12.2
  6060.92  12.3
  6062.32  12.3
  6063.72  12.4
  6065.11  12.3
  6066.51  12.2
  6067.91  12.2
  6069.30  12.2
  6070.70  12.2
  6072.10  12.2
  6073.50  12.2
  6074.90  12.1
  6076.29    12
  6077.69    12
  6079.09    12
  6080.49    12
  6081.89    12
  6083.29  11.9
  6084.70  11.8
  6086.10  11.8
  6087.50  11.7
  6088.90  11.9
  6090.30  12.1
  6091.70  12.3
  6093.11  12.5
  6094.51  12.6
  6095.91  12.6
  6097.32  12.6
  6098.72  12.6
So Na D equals 1.74 angstrom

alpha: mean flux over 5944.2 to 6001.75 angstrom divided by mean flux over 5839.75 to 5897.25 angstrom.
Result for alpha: 1.04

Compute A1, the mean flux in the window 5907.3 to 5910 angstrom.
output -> 11.5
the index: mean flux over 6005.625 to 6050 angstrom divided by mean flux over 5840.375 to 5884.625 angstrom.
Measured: 1.05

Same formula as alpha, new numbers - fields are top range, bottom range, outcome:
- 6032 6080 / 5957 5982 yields 1.05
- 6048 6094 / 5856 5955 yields 1.00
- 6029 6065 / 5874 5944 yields 1.05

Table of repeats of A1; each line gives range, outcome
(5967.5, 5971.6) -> 12.2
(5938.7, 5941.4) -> 13.6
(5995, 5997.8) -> 13.3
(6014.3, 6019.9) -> 11.8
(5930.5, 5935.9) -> 12.6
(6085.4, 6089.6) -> 11.8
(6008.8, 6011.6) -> 13.2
